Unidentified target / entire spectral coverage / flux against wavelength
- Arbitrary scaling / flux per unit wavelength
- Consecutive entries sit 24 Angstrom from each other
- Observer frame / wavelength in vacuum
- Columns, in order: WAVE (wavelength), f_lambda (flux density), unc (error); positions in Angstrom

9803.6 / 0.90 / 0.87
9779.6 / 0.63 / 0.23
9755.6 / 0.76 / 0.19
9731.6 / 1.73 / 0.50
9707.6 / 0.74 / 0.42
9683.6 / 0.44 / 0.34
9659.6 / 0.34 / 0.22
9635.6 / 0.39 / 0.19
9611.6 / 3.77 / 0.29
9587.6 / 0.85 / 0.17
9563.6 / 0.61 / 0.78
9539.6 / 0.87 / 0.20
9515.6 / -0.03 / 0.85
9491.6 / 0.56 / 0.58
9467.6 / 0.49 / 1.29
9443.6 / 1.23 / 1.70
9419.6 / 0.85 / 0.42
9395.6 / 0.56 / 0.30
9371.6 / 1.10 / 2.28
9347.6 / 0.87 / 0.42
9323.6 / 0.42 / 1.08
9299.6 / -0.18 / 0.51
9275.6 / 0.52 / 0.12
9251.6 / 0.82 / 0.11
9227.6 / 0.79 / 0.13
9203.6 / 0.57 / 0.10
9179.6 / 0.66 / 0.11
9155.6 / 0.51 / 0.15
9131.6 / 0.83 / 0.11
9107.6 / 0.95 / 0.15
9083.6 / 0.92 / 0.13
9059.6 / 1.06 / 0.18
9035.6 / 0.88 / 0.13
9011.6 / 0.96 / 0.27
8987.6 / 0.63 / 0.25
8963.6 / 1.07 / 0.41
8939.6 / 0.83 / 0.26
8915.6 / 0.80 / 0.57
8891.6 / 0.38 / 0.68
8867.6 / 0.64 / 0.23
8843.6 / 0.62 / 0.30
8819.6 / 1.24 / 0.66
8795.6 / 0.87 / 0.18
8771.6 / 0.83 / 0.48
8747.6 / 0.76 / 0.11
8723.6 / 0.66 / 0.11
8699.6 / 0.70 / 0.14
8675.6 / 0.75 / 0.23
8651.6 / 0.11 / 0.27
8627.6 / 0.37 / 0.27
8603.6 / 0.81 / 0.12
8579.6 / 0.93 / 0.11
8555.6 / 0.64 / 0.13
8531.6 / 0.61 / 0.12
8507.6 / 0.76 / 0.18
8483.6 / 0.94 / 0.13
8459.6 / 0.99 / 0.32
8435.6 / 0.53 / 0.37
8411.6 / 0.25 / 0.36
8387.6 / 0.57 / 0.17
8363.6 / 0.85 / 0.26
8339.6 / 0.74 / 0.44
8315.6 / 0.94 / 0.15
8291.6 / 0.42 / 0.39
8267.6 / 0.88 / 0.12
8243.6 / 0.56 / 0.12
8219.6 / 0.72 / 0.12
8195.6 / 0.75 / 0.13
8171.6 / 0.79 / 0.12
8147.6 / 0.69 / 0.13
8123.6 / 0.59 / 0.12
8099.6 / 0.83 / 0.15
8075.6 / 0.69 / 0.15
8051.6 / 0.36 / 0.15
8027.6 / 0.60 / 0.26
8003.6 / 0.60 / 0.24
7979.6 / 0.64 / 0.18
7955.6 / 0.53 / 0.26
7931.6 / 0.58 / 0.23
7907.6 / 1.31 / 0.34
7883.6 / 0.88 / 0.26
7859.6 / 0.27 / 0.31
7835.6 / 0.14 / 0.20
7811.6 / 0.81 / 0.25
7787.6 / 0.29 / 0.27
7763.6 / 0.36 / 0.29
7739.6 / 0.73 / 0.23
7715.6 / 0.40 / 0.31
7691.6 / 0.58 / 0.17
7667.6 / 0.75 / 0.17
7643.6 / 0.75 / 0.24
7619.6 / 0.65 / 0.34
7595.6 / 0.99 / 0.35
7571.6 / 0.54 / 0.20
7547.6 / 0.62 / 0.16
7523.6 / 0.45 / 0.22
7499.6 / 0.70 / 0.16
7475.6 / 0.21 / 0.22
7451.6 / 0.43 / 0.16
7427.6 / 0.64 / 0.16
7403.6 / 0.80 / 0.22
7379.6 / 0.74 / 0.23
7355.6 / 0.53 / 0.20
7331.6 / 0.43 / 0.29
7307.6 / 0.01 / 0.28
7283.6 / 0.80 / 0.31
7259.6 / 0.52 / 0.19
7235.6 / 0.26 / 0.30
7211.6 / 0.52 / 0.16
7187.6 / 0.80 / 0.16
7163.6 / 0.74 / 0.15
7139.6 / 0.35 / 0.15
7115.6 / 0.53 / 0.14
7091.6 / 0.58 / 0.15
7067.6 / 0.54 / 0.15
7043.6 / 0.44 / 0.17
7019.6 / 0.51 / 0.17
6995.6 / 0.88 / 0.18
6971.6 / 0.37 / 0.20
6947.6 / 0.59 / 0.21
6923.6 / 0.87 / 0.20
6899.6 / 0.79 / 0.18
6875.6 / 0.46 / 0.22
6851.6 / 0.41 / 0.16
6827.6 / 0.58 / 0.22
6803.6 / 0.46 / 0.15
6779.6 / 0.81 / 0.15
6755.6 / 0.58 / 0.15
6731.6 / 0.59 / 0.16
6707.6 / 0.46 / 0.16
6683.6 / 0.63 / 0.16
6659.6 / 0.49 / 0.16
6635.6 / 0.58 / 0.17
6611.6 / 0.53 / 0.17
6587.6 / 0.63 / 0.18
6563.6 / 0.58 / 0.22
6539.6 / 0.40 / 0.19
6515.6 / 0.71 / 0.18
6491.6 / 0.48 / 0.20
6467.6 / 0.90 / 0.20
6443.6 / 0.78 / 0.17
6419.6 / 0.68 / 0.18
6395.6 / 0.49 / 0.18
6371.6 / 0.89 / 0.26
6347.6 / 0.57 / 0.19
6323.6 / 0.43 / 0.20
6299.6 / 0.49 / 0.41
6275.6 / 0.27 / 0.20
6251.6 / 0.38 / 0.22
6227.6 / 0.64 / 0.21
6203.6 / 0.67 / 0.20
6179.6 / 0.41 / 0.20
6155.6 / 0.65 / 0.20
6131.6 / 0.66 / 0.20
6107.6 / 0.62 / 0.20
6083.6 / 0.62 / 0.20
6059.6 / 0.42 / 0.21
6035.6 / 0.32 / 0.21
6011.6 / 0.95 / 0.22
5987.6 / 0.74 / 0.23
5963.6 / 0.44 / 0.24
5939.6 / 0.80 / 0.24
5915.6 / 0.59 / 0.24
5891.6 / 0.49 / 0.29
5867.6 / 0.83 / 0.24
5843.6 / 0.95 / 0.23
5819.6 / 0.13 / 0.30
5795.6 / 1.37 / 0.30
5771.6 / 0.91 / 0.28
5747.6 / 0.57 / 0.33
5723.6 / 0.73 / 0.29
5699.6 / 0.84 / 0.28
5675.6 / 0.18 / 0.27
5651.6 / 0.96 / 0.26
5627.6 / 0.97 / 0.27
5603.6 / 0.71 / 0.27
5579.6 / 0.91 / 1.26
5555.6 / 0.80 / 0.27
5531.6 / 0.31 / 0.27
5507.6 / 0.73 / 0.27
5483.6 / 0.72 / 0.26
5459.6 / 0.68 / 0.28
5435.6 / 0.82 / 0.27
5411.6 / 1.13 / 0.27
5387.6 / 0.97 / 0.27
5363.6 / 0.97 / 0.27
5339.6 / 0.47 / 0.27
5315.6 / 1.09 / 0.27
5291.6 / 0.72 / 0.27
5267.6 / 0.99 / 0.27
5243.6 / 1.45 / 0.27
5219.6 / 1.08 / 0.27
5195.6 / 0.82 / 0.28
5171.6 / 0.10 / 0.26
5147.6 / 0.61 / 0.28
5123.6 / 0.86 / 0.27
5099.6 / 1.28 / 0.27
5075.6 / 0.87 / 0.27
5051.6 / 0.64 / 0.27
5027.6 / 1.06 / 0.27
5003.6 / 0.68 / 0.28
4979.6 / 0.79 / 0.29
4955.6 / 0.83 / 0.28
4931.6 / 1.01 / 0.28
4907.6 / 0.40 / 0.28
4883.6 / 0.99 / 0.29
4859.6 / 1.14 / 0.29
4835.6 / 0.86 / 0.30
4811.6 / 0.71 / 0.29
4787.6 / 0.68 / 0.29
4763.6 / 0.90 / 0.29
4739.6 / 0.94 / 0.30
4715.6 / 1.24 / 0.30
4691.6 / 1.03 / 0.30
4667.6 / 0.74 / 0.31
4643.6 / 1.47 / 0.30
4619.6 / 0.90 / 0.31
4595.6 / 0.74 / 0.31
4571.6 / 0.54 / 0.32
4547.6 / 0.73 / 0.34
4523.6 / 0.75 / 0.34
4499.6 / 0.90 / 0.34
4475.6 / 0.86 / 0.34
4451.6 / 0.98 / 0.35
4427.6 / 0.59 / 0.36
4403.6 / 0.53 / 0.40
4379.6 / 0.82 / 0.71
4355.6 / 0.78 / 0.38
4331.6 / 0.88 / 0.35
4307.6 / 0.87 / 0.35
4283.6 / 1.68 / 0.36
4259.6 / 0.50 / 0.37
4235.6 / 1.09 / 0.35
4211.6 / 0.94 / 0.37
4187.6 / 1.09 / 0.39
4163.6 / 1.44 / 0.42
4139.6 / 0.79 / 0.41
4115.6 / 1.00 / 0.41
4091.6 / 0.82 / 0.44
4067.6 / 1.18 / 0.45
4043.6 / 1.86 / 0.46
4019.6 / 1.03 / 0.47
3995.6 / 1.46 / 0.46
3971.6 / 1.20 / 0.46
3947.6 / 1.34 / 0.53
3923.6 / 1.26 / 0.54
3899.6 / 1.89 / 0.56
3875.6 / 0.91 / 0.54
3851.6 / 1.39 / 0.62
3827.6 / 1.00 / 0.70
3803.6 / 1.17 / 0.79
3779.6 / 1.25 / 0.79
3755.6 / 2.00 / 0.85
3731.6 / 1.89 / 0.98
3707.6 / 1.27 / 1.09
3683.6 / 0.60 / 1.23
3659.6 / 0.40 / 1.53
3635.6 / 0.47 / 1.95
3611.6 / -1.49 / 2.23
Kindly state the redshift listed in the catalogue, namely 1.118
